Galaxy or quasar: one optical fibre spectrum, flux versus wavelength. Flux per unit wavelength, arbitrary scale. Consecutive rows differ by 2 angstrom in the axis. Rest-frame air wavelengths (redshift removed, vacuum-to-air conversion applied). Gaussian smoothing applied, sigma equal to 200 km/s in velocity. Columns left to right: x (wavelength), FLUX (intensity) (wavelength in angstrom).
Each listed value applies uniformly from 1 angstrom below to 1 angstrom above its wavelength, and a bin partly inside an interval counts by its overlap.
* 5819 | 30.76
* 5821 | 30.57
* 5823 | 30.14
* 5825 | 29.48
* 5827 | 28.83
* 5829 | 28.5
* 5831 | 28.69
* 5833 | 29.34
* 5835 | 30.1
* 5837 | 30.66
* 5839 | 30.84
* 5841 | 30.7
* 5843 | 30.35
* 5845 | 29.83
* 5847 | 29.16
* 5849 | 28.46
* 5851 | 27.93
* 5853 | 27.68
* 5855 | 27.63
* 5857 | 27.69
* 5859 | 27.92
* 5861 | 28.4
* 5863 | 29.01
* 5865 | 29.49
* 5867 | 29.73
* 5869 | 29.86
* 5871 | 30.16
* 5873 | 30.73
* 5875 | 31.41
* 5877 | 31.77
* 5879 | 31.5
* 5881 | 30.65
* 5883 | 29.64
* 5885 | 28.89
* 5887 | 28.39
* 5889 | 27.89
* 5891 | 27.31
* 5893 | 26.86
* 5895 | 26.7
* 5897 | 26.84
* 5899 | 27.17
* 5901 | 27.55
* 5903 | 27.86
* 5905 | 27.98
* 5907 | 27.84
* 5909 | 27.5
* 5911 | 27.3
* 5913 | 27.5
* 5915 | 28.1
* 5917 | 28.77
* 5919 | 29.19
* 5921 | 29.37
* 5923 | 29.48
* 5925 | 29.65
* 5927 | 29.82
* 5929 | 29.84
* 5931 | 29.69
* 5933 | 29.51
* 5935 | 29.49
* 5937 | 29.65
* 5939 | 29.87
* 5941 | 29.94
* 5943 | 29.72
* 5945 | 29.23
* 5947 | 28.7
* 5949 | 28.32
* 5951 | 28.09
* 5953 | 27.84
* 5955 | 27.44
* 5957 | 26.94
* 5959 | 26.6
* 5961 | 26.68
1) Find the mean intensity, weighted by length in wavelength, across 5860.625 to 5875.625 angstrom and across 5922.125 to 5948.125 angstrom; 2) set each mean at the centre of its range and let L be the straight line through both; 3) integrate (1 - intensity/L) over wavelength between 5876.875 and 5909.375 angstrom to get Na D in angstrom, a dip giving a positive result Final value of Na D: 1.6 angstrom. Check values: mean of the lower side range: 29.9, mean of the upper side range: 29.6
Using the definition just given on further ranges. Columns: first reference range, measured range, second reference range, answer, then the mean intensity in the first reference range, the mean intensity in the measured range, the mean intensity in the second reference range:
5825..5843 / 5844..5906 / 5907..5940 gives 1.3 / 29.7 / 28.8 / 29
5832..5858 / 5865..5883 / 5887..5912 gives -1.5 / 29.3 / 30.6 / 27.4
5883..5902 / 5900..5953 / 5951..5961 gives -2.7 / 27.6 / 28.8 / 27.2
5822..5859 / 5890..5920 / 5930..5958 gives 1.4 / 29.2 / 27.6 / 28.9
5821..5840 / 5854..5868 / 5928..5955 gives 0.5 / 29.7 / 28.6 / 29.2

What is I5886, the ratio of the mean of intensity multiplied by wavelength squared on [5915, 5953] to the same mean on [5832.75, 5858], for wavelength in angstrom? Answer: 1.0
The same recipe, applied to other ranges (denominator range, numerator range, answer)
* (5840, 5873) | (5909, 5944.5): 1.03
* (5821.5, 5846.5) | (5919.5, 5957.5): 1.01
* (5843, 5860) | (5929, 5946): 1.07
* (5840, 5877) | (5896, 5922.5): 0.97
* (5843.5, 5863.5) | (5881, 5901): 0.99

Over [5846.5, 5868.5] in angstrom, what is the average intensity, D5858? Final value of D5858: 28.5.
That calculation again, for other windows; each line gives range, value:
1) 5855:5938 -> 28.9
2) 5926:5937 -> 29.7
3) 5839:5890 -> 29.4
